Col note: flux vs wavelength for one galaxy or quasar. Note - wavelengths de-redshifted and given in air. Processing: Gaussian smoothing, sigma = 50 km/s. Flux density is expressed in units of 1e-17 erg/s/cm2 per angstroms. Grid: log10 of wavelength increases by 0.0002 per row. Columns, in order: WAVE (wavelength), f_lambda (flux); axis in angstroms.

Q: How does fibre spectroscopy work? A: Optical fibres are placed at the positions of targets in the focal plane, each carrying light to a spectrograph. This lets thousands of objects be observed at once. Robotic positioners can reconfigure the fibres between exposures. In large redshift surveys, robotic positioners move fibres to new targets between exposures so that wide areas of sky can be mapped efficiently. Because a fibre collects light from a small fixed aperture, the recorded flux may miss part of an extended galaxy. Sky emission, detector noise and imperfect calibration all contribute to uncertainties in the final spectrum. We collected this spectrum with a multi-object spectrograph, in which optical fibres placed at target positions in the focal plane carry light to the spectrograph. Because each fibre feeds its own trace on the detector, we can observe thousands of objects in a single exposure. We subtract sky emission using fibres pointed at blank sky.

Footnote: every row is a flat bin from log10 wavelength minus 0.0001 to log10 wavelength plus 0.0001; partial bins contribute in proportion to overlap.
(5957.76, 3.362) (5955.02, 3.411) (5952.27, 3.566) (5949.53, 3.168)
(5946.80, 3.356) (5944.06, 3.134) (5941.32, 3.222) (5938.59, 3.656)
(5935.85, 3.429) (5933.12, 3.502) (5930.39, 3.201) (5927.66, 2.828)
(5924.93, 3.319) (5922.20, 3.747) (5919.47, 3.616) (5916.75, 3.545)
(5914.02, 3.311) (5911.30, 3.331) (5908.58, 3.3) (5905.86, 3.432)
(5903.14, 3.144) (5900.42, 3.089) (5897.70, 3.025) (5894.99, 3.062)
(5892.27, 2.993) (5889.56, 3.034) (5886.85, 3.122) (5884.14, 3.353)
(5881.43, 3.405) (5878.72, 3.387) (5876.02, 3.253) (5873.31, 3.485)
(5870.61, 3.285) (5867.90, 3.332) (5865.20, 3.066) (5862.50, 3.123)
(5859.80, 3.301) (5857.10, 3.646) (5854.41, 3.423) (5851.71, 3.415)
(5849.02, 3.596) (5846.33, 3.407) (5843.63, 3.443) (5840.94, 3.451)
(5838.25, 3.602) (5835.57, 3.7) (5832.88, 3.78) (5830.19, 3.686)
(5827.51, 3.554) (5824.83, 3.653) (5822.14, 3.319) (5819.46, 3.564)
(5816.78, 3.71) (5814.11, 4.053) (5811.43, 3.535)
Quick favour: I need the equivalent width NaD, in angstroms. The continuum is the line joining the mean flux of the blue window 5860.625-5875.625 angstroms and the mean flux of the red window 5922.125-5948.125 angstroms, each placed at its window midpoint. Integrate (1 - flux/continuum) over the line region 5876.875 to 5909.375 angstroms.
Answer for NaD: 0.9 angstroms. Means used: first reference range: 3.26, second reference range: 3.32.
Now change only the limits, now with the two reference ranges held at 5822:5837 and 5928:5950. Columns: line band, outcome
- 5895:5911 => 1.1 angstroms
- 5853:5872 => 1.2 angstroms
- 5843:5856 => 0.4 angstroms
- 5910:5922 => -0.3 angstroms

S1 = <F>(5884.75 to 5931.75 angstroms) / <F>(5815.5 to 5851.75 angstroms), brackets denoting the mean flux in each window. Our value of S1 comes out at 0.91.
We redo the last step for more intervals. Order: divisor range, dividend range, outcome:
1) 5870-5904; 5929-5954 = 1.05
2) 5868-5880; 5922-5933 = 0.97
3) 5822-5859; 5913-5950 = 0.95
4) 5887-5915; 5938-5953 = 1.05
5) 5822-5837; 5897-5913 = 0.89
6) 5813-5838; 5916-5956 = 0.92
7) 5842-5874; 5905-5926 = 1.02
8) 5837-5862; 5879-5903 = 0.91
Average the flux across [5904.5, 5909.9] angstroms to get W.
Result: 3.37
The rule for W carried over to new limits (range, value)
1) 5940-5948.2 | 3.24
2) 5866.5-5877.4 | 3.34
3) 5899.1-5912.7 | 3.26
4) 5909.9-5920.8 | 3.45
